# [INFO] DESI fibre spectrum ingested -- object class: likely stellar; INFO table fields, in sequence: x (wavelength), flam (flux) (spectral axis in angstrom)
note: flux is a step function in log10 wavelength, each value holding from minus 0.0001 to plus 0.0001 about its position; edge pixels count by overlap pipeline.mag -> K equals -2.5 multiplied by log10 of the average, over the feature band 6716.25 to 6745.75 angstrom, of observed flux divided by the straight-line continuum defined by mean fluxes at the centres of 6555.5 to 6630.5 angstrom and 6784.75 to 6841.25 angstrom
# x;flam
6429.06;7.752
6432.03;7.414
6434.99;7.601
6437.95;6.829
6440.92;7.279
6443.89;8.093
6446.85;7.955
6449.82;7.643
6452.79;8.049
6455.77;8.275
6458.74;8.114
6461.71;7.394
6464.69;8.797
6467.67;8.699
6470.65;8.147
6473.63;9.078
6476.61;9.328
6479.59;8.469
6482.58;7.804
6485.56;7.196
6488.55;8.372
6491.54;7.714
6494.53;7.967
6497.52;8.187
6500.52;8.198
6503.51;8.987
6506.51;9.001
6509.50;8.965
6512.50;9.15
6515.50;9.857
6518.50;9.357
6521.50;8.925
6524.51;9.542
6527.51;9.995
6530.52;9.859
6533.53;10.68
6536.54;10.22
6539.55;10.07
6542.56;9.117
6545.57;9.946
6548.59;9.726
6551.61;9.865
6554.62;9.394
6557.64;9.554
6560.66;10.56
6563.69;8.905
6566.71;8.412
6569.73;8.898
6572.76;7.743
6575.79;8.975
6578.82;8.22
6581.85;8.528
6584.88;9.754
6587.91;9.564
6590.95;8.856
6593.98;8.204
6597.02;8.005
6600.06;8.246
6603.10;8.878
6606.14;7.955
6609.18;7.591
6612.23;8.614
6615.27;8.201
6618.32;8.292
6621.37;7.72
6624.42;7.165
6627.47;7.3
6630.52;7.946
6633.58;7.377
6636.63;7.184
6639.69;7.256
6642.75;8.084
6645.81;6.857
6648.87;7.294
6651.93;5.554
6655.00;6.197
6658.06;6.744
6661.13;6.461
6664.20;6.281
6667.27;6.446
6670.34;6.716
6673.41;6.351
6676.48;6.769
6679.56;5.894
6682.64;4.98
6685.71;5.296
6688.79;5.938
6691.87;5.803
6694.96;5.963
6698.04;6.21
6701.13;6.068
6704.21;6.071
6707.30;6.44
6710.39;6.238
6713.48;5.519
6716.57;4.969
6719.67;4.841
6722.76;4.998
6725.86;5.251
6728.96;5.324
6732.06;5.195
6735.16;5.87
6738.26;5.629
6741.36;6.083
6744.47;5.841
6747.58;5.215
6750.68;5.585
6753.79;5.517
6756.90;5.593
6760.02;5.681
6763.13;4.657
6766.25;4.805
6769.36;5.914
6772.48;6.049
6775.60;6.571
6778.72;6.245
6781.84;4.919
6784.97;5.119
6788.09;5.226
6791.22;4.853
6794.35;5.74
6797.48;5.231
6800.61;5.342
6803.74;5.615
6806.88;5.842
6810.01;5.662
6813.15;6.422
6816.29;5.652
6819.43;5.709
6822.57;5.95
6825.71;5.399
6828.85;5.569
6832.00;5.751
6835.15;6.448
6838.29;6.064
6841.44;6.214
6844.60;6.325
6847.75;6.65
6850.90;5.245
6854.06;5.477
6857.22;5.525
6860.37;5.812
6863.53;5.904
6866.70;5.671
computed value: 0.23 mag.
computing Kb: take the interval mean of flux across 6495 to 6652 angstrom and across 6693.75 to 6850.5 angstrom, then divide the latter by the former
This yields 0.65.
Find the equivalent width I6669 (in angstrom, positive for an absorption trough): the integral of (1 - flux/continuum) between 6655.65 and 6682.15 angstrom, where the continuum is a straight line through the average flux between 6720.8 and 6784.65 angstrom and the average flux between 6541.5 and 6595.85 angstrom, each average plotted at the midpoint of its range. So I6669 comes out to 2.87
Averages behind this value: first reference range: 9.12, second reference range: 5.53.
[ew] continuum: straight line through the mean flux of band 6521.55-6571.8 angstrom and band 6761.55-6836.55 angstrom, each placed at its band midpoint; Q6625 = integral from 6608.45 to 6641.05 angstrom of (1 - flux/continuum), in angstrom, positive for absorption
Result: 2.68 angstrom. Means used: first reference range 9.63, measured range 7.7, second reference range 5.61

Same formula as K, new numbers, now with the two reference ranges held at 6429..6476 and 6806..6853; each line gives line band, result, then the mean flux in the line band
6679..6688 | 0.24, 5.38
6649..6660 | 0.09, 6.32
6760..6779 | 0.11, 5.67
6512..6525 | -0.22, 9.37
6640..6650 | -0.07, 7.4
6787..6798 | 0.16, 5.26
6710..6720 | 0.22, 5.36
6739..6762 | 0.13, 5.63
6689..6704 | 0.11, 6.01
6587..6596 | -0.21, 8.78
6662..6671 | 0.06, 6.46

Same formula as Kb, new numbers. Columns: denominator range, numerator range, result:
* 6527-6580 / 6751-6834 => 0.59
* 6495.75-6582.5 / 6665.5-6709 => 0.65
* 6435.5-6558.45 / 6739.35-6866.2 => 0.65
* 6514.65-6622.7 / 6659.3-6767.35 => 0.63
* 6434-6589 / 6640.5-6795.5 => 0.66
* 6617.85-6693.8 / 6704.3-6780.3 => 0.84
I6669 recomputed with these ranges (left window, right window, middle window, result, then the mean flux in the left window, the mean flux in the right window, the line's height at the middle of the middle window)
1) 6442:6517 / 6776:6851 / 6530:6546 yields -4.21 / 8.37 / 5.74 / 7.91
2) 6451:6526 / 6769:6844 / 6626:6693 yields 4.40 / 8.54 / 5.73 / 7.03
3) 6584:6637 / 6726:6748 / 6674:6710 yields 2.91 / 8.16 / 5.59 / 6.5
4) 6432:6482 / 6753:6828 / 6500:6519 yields -3.50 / 8.08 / 5.57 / 7.69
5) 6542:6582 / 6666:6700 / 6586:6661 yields -1.18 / 9.15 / 6.03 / 7.56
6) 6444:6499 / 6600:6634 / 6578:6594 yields -1.90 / 8.18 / 7.94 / 7.99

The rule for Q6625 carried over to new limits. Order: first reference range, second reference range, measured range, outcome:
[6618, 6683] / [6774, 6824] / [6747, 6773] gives 2.28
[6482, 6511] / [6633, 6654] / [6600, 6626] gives -2.71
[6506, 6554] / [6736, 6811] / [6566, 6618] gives 0.60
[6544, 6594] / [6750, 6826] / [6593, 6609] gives 0.79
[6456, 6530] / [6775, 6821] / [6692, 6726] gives 4.07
